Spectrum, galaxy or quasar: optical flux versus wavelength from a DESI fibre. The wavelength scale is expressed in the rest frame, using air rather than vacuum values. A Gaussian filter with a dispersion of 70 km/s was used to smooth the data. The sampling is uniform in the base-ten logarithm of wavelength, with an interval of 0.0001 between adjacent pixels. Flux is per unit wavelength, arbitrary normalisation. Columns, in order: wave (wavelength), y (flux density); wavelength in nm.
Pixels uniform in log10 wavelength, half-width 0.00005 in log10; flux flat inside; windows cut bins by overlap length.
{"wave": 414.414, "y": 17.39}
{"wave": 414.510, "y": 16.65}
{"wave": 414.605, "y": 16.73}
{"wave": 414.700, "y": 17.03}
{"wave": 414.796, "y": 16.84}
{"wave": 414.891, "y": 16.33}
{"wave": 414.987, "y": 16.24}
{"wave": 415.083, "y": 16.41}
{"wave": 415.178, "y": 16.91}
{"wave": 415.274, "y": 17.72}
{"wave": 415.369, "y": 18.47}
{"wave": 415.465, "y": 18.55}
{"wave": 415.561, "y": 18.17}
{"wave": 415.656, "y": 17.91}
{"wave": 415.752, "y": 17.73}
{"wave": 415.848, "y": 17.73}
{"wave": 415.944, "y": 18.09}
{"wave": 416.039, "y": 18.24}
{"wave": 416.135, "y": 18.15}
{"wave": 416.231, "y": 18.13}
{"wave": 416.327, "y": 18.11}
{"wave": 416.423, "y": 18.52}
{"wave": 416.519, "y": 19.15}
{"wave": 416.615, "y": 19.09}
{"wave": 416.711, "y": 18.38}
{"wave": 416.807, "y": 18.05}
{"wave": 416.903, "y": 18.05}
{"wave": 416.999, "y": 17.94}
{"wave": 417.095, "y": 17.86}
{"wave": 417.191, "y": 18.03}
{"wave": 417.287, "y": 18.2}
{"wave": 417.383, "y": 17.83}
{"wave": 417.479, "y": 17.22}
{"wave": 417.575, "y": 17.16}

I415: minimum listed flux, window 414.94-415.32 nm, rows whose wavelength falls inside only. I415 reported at 16.24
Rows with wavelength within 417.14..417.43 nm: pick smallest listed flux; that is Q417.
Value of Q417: 17.83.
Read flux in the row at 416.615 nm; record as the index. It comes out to 19.09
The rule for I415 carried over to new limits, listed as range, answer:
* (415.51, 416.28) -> 17.73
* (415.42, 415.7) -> 17.91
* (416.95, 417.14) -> 17.86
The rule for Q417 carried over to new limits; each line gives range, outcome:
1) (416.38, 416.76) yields 18.38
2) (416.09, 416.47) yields 18.11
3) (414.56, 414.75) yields 16.73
